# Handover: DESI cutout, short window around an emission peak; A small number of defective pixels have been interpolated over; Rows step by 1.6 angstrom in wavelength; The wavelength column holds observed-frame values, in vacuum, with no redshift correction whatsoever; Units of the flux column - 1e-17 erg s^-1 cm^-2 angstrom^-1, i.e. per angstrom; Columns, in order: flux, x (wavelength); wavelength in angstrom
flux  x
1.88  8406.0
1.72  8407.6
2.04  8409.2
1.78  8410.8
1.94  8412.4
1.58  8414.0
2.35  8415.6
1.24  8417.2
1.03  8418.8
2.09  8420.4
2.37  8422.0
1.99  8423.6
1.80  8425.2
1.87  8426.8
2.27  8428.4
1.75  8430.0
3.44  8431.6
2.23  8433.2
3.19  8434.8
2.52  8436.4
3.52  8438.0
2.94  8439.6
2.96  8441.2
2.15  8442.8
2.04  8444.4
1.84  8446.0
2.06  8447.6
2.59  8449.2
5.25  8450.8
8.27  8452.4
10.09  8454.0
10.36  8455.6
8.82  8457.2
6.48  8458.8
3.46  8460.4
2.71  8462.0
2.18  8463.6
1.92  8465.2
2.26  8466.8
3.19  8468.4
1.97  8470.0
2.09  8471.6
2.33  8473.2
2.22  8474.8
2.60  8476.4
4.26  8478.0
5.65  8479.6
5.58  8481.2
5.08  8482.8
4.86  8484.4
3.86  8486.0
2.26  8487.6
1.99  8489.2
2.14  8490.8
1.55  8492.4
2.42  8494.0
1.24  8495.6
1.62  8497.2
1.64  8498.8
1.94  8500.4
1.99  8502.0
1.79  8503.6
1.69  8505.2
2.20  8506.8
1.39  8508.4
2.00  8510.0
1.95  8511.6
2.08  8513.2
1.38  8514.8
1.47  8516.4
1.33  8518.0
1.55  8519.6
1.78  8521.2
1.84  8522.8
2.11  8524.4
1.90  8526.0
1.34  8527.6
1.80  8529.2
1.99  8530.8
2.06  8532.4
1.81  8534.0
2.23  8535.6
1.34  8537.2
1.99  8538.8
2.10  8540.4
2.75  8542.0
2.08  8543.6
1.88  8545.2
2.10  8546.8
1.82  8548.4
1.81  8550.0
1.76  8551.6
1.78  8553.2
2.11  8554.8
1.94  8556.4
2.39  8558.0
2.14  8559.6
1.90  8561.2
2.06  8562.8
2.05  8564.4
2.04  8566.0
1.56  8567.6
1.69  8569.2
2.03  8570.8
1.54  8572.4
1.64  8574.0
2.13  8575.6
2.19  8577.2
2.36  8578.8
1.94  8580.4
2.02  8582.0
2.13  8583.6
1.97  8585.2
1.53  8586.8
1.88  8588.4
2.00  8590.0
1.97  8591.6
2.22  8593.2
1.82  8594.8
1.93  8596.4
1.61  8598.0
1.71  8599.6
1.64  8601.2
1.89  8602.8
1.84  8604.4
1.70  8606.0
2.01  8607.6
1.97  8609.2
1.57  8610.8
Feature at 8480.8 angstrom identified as [N II] 6583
